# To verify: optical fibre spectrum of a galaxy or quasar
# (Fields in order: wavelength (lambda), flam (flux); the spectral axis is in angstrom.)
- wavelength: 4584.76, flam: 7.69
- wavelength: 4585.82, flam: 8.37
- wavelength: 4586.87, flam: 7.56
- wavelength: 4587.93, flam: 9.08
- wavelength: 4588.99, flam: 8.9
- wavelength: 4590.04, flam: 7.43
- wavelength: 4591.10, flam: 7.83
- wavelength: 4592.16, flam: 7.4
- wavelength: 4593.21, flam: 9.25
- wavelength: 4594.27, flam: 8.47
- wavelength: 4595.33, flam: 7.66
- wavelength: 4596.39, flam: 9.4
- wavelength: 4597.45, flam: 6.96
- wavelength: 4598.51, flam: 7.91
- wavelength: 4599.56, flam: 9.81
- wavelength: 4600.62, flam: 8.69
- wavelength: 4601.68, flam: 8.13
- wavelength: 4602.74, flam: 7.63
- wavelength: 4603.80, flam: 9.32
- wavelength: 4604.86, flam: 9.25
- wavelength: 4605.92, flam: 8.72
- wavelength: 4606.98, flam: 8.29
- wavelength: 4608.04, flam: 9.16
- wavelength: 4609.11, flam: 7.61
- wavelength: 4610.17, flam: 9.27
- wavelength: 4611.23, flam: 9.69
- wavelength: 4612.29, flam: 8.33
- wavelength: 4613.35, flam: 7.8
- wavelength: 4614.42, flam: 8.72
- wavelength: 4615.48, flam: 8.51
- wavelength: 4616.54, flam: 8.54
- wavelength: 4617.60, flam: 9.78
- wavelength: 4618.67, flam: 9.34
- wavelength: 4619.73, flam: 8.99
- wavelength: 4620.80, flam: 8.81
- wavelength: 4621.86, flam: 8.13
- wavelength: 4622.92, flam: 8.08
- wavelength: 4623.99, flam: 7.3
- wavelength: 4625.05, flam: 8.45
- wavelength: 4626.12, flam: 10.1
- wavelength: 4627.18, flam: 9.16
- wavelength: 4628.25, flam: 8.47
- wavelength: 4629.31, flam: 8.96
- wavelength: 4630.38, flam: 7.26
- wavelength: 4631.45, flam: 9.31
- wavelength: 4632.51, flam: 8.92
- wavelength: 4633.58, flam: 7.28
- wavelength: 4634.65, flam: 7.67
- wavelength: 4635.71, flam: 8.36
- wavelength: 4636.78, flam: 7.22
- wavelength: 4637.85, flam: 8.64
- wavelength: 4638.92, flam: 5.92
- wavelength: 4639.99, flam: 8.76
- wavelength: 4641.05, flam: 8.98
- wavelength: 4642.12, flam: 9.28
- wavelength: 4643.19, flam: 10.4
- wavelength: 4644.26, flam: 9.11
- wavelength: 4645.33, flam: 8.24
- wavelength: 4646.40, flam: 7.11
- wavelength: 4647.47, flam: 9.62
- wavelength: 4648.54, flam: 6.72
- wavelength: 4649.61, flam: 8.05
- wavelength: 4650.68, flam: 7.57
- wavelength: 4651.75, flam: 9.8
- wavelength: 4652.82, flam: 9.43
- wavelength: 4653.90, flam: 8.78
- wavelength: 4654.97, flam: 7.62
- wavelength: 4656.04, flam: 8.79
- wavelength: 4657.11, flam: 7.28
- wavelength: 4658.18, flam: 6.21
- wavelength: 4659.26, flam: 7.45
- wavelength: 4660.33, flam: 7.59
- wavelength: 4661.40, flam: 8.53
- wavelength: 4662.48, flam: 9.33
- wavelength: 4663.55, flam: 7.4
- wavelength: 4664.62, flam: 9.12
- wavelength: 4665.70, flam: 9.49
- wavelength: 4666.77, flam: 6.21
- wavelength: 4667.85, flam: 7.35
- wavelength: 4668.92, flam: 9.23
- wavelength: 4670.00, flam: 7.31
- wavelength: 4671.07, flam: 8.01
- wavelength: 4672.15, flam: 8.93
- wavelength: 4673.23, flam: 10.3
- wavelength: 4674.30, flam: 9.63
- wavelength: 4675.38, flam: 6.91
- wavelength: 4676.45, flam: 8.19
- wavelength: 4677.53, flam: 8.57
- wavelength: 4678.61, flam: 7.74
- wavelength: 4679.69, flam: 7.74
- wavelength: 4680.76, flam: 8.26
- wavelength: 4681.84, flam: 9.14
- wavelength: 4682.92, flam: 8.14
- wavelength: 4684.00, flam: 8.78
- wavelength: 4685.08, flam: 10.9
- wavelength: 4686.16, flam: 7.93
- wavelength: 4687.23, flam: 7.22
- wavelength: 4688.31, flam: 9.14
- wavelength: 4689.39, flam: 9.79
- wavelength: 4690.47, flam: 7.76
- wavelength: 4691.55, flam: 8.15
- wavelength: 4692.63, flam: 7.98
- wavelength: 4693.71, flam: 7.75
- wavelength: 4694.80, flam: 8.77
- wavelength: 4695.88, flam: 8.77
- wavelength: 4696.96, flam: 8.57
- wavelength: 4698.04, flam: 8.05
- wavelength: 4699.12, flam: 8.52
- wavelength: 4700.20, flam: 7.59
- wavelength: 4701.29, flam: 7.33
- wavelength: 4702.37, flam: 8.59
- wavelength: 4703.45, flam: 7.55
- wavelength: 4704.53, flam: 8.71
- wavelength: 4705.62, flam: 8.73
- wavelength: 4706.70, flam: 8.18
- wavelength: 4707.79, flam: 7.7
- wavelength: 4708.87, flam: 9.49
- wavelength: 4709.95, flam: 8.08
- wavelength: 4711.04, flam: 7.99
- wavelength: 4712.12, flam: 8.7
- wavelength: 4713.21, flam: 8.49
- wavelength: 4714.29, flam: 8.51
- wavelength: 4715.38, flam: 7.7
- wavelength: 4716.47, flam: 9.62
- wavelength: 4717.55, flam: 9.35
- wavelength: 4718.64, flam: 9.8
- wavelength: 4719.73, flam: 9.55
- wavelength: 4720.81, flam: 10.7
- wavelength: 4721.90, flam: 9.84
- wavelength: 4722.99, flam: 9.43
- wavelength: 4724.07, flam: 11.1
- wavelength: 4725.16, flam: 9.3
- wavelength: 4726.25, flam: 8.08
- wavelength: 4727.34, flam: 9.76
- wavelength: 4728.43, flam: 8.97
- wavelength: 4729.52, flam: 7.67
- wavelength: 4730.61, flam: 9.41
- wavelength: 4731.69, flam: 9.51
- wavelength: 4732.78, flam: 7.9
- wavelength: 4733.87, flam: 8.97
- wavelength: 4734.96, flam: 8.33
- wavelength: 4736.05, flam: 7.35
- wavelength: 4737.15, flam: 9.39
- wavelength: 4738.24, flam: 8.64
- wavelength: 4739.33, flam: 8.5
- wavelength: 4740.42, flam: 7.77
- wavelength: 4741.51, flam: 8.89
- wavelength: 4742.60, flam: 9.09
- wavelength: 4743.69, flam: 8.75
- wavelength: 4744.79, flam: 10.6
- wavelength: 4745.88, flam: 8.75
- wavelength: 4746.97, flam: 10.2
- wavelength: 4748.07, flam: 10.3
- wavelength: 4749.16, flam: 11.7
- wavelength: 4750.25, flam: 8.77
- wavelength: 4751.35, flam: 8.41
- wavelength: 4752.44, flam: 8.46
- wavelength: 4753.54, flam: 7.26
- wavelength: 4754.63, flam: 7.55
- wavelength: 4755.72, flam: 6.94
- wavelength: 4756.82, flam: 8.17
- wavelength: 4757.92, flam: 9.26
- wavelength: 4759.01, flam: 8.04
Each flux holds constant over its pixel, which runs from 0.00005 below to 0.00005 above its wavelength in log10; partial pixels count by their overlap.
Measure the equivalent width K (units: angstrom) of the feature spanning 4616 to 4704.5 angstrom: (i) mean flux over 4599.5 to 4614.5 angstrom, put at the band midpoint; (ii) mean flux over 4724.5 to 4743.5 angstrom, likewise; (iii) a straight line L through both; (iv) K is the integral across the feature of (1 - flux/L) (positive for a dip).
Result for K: 3.1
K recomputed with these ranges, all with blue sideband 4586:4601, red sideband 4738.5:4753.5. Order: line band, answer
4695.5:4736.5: 1.2 angstrom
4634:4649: 0.5 angstrom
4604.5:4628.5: -0.8 angstrom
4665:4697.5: 1.4 angstrom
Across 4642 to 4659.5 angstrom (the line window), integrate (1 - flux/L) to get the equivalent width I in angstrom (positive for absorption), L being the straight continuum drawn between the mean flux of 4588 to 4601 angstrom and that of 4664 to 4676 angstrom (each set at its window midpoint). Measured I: 0.15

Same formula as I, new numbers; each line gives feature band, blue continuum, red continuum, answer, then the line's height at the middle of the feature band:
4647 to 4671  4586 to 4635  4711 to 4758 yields 1.54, 8.68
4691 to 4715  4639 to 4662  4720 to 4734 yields 1.89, 8.99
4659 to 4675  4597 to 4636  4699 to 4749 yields 0.59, 8.71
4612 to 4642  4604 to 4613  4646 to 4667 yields 0.38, 8.54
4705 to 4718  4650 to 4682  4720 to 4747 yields 0.38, 8.8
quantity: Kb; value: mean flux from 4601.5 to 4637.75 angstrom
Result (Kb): 8.55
